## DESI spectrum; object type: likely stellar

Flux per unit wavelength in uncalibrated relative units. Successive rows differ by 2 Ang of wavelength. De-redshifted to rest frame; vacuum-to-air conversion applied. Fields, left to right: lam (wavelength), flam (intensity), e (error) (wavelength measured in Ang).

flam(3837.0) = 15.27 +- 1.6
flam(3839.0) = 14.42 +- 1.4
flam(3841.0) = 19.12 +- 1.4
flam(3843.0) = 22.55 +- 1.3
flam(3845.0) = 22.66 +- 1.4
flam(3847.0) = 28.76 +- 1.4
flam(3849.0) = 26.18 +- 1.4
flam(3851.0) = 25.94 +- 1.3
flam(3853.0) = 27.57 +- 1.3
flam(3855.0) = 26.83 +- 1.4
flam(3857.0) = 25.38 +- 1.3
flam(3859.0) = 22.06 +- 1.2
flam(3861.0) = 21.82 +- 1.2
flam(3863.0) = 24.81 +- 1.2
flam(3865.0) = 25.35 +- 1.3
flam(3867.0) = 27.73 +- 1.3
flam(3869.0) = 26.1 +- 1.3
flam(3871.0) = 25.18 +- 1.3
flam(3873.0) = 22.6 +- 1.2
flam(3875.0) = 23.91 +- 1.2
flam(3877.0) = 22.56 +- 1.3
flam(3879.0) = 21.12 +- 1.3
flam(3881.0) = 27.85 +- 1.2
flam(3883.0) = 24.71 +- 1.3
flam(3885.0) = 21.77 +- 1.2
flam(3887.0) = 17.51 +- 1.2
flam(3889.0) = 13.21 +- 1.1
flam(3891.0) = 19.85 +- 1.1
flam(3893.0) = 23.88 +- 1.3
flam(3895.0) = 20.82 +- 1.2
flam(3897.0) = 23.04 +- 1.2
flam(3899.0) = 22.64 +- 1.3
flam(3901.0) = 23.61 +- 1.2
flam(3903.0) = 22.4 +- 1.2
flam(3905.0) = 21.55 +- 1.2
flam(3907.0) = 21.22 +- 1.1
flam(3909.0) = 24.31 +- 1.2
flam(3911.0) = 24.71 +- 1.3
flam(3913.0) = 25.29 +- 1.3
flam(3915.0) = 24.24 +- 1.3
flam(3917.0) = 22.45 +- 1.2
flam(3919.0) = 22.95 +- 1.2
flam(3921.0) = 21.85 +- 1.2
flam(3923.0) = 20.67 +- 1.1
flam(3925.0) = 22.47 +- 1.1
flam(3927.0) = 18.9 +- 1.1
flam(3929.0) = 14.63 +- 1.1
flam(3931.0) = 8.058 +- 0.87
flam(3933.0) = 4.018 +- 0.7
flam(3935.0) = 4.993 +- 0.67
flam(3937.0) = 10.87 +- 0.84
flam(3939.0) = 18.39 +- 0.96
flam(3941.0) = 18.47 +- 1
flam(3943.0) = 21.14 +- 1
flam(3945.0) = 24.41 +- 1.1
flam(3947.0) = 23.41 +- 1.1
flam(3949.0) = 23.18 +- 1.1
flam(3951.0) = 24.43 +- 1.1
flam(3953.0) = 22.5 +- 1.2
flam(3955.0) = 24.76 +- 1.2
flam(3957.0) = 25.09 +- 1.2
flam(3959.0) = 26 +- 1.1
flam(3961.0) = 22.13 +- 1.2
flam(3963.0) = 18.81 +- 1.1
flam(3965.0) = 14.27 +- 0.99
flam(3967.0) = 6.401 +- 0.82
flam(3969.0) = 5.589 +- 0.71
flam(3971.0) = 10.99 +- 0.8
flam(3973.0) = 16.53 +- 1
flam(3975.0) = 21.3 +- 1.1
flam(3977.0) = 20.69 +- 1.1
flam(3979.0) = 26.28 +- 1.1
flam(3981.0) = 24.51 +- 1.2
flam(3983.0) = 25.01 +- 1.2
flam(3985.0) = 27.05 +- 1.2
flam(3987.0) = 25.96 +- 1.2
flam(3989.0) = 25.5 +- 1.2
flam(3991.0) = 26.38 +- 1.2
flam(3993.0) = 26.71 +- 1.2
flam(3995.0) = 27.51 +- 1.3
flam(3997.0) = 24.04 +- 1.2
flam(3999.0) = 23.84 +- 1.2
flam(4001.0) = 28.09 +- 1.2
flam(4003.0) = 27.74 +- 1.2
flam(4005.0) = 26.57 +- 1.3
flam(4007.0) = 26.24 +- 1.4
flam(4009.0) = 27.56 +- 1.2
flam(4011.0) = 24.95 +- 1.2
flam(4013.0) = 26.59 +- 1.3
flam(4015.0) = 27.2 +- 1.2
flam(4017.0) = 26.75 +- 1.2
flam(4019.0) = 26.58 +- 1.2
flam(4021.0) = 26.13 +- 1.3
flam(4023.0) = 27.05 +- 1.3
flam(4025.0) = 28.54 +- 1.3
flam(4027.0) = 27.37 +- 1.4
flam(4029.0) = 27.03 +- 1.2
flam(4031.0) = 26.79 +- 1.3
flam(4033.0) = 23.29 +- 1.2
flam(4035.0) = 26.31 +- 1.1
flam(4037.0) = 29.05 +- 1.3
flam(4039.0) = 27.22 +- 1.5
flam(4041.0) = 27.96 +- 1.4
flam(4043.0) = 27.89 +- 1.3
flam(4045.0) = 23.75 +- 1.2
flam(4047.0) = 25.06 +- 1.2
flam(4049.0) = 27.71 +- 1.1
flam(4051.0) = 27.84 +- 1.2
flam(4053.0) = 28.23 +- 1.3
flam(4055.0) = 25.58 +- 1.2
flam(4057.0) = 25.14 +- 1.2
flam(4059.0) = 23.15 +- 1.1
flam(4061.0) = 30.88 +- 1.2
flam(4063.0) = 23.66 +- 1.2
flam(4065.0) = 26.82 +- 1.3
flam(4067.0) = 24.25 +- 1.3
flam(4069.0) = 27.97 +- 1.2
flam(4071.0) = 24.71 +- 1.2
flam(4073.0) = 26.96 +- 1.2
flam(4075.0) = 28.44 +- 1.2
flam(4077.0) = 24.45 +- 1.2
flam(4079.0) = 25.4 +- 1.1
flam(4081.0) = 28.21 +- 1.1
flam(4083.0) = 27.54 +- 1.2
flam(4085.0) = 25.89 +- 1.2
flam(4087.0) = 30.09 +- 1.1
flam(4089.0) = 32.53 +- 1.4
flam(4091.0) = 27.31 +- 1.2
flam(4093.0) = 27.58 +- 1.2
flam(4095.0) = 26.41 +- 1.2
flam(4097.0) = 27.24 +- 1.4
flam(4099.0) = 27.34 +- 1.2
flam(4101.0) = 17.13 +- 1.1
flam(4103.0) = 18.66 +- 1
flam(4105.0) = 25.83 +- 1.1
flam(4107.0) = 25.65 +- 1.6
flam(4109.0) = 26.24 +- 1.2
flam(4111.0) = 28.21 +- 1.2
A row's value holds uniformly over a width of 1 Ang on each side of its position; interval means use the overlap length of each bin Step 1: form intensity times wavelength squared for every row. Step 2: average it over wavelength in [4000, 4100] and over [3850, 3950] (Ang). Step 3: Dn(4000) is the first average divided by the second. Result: 1.4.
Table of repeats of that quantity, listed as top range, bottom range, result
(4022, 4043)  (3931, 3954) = 1.63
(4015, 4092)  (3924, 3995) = 1.44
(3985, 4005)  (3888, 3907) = 1.30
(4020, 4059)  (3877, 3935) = 1.39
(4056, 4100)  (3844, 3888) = 1.22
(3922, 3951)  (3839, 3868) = 0.72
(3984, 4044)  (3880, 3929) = 1.28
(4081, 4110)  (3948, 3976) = 1.50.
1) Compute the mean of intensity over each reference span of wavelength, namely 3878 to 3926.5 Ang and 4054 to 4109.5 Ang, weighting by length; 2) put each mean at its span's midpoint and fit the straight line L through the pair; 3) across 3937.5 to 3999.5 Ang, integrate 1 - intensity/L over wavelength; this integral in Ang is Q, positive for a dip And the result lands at 5.6 Ang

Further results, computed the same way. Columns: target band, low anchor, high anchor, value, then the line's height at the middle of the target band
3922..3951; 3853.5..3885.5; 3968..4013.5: 8.5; 24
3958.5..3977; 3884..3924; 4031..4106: 6.1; 23.6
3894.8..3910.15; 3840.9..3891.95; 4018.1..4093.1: 1.1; 24.3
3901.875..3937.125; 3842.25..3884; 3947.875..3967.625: 6.0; 22.6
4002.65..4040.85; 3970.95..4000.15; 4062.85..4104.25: -3.2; 24.7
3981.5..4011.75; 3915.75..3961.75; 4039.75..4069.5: -4.4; 22.9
